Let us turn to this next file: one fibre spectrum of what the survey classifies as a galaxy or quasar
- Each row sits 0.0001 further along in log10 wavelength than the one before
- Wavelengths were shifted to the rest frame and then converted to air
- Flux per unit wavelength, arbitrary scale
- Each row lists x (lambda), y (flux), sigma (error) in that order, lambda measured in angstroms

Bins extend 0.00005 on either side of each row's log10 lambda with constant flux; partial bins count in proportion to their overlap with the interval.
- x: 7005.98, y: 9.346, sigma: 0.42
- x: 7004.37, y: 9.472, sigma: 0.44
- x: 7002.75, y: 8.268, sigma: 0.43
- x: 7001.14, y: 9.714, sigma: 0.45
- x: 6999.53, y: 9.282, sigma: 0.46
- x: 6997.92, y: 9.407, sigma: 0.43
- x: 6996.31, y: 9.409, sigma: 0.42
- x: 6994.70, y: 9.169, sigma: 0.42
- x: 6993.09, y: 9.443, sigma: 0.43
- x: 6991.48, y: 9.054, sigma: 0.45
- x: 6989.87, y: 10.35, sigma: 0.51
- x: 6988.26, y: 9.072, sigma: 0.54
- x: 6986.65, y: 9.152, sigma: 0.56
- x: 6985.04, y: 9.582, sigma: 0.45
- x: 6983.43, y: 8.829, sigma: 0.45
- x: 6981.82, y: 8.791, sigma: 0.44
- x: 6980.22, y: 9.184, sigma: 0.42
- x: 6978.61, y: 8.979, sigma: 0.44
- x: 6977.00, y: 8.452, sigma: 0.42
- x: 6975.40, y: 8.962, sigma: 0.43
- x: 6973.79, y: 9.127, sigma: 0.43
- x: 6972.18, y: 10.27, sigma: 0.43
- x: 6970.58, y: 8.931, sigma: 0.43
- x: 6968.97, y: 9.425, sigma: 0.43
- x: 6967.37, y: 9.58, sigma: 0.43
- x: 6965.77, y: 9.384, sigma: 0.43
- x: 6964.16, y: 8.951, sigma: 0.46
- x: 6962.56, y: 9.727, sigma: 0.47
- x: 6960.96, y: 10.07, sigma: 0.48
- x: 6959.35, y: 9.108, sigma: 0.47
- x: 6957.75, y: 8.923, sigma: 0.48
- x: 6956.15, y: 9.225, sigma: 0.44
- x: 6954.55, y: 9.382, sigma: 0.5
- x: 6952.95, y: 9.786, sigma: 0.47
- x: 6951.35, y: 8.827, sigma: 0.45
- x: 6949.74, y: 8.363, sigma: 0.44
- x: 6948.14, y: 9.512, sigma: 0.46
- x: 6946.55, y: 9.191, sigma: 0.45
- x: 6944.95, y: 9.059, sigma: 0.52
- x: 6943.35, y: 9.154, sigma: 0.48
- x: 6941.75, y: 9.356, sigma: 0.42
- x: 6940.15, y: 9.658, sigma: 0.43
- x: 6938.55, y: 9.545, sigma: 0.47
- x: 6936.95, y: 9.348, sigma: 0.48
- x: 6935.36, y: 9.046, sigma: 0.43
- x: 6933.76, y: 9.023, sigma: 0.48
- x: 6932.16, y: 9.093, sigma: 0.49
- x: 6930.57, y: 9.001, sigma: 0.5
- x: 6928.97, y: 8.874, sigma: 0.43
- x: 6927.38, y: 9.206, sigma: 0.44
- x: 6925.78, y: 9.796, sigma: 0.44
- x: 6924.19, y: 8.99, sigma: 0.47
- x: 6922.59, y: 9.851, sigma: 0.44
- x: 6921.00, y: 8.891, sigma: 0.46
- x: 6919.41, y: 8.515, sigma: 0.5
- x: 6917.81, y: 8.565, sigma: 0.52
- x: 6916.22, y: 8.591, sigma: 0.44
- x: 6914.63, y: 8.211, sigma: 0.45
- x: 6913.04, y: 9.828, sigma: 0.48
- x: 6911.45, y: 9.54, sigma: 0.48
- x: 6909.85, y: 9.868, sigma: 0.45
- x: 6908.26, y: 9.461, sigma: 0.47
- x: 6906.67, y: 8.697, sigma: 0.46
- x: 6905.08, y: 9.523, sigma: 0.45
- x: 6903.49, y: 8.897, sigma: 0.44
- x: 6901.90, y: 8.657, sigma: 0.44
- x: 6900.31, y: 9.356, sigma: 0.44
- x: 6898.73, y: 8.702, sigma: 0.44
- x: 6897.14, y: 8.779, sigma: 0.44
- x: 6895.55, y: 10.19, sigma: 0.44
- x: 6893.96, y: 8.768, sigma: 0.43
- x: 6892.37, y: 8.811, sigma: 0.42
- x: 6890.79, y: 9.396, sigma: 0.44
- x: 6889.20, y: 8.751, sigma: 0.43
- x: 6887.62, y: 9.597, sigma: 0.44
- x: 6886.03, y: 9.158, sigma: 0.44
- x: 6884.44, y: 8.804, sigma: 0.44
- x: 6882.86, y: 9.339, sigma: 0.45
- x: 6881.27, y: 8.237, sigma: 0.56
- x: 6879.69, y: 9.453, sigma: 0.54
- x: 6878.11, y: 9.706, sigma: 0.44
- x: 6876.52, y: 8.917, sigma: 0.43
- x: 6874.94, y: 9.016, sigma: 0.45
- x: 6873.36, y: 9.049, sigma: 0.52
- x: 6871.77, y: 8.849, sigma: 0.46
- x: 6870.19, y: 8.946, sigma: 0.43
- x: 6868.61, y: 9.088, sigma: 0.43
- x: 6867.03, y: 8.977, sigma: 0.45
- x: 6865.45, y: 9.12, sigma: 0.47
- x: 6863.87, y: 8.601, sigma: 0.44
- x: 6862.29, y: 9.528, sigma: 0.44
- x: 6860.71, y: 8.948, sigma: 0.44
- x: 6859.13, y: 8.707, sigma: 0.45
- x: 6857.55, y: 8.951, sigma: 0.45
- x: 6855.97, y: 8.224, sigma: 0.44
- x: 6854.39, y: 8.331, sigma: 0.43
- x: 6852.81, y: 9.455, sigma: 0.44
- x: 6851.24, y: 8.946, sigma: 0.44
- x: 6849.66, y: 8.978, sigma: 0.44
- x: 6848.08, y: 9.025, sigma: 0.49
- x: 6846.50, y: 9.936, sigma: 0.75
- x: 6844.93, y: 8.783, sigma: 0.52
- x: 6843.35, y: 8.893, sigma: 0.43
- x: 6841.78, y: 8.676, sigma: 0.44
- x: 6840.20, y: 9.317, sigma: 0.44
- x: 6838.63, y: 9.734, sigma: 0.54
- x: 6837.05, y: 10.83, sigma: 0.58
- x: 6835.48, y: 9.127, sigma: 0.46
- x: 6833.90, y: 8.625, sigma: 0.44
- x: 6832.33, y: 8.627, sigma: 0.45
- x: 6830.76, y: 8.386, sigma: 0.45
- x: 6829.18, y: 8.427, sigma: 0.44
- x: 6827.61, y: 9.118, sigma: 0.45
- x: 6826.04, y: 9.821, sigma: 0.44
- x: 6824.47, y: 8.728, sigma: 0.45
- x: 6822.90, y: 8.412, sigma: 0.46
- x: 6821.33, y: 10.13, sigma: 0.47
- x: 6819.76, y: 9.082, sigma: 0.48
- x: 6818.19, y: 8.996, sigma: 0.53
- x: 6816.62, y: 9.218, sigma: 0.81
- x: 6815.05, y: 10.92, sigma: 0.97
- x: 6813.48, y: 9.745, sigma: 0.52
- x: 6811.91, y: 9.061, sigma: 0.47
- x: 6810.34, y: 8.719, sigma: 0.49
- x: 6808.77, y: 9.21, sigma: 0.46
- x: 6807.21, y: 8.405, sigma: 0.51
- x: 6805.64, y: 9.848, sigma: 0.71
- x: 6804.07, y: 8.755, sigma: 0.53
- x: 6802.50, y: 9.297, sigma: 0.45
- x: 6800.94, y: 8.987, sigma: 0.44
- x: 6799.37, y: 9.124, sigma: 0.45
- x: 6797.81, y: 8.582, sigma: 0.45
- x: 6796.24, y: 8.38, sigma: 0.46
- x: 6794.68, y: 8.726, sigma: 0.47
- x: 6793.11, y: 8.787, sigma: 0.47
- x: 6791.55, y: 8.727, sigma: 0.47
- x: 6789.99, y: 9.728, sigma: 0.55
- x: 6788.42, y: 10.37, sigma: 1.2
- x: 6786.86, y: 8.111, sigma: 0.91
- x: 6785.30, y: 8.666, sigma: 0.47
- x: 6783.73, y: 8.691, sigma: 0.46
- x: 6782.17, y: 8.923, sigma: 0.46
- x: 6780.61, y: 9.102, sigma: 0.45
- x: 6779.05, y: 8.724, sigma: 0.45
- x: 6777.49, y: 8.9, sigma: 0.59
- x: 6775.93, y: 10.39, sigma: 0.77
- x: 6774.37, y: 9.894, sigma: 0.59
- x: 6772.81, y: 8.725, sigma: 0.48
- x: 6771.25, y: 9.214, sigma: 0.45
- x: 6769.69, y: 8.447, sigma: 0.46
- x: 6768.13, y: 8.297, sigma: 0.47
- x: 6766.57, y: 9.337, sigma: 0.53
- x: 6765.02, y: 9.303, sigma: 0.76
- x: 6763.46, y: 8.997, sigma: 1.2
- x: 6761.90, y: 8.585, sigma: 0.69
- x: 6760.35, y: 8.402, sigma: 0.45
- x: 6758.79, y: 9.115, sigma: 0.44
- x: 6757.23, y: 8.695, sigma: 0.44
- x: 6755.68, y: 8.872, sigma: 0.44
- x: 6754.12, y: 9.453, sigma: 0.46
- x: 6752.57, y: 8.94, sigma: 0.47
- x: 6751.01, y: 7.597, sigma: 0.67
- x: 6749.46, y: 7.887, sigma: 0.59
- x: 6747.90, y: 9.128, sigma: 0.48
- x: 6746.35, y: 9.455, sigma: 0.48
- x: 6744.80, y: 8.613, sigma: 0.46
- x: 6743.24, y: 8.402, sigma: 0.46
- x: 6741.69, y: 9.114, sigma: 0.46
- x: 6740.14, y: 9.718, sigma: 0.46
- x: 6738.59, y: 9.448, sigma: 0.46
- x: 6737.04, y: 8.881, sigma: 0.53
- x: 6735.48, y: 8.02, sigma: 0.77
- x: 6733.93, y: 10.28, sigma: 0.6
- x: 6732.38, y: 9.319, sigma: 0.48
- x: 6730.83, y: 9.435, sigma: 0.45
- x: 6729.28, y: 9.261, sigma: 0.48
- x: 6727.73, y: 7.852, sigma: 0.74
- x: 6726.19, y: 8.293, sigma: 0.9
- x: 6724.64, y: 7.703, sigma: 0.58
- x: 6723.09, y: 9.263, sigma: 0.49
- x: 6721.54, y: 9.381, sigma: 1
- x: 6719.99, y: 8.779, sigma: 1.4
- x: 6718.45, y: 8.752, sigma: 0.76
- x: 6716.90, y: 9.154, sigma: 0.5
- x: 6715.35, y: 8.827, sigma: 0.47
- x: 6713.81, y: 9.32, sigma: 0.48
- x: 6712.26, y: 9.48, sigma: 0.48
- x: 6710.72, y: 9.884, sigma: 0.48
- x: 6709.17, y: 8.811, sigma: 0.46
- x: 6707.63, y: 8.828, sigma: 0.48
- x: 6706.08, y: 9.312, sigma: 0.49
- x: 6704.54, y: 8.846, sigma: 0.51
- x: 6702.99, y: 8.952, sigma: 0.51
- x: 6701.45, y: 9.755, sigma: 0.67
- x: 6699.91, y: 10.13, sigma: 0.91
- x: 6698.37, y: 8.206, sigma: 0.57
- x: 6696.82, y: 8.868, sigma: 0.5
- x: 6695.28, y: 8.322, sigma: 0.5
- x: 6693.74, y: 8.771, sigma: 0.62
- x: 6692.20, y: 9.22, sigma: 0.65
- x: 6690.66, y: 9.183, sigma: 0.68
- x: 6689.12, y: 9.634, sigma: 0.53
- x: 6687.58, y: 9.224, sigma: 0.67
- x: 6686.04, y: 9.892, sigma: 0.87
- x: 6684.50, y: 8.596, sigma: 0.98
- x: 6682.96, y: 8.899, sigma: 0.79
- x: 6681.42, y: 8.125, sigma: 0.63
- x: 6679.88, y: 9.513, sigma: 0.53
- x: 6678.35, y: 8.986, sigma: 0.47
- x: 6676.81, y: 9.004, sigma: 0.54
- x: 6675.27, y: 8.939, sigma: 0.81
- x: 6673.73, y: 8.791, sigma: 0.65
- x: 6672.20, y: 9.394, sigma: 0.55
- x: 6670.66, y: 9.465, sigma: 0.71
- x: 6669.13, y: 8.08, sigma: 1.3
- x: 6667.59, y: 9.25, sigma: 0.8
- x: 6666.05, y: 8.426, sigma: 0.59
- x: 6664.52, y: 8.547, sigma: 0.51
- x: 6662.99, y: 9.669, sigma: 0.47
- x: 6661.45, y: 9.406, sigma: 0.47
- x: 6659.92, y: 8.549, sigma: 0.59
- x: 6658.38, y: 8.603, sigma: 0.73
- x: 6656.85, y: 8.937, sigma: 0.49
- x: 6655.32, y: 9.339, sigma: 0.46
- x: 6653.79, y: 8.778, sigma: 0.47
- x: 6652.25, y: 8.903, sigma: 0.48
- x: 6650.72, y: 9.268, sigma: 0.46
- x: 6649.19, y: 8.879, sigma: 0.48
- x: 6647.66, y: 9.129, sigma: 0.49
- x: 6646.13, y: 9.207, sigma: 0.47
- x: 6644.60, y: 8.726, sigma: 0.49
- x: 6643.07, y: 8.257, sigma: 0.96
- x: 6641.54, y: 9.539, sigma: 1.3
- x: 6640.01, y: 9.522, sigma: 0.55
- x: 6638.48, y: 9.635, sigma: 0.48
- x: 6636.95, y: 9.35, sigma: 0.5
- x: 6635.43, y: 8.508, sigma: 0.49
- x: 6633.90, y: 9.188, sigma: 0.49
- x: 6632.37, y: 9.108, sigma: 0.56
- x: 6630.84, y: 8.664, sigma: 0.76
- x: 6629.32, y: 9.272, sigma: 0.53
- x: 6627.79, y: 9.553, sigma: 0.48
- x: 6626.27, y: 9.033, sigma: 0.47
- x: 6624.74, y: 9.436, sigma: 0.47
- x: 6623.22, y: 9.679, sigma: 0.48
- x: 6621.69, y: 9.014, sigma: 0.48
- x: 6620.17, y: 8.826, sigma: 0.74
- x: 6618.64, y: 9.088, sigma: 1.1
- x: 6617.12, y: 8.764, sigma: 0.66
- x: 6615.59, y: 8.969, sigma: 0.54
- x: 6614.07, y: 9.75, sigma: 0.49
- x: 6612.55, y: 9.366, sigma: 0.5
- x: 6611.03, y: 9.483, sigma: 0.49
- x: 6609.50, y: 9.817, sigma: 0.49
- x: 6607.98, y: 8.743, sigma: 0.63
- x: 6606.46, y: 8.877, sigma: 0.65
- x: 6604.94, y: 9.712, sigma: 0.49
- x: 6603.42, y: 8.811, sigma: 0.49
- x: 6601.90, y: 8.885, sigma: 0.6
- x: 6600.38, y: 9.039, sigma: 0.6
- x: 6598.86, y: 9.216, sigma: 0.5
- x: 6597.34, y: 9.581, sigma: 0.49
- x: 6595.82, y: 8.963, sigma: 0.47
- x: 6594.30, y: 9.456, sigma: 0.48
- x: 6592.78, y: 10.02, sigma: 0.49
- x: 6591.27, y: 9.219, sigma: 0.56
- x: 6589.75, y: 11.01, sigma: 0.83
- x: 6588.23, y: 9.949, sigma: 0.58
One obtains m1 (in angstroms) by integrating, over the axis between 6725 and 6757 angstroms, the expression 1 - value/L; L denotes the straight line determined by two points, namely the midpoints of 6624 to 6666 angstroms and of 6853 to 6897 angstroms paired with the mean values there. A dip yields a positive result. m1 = 0.6 angstroms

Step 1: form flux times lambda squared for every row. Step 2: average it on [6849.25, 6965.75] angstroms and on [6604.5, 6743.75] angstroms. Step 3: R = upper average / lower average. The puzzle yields 1.08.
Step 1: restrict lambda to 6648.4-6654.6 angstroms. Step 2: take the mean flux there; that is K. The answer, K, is 8.96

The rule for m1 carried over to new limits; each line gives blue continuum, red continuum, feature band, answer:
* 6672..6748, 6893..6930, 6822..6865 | 0.38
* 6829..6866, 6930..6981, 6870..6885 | 0.06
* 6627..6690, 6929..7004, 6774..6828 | -0.07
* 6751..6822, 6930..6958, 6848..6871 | 0.52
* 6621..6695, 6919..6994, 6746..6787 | 1.06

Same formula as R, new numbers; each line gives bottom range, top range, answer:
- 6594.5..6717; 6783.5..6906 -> 1.05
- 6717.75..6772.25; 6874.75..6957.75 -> 1.08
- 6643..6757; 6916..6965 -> 1.10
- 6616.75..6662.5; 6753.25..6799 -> 1.03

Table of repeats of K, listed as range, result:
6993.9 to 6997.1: 9.29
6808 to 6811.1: 8.96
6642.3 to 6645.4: 8.5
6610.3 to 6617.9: 9.27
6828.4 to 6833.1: 8.47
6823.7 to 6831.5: 8.9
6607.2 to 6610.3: 9.26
